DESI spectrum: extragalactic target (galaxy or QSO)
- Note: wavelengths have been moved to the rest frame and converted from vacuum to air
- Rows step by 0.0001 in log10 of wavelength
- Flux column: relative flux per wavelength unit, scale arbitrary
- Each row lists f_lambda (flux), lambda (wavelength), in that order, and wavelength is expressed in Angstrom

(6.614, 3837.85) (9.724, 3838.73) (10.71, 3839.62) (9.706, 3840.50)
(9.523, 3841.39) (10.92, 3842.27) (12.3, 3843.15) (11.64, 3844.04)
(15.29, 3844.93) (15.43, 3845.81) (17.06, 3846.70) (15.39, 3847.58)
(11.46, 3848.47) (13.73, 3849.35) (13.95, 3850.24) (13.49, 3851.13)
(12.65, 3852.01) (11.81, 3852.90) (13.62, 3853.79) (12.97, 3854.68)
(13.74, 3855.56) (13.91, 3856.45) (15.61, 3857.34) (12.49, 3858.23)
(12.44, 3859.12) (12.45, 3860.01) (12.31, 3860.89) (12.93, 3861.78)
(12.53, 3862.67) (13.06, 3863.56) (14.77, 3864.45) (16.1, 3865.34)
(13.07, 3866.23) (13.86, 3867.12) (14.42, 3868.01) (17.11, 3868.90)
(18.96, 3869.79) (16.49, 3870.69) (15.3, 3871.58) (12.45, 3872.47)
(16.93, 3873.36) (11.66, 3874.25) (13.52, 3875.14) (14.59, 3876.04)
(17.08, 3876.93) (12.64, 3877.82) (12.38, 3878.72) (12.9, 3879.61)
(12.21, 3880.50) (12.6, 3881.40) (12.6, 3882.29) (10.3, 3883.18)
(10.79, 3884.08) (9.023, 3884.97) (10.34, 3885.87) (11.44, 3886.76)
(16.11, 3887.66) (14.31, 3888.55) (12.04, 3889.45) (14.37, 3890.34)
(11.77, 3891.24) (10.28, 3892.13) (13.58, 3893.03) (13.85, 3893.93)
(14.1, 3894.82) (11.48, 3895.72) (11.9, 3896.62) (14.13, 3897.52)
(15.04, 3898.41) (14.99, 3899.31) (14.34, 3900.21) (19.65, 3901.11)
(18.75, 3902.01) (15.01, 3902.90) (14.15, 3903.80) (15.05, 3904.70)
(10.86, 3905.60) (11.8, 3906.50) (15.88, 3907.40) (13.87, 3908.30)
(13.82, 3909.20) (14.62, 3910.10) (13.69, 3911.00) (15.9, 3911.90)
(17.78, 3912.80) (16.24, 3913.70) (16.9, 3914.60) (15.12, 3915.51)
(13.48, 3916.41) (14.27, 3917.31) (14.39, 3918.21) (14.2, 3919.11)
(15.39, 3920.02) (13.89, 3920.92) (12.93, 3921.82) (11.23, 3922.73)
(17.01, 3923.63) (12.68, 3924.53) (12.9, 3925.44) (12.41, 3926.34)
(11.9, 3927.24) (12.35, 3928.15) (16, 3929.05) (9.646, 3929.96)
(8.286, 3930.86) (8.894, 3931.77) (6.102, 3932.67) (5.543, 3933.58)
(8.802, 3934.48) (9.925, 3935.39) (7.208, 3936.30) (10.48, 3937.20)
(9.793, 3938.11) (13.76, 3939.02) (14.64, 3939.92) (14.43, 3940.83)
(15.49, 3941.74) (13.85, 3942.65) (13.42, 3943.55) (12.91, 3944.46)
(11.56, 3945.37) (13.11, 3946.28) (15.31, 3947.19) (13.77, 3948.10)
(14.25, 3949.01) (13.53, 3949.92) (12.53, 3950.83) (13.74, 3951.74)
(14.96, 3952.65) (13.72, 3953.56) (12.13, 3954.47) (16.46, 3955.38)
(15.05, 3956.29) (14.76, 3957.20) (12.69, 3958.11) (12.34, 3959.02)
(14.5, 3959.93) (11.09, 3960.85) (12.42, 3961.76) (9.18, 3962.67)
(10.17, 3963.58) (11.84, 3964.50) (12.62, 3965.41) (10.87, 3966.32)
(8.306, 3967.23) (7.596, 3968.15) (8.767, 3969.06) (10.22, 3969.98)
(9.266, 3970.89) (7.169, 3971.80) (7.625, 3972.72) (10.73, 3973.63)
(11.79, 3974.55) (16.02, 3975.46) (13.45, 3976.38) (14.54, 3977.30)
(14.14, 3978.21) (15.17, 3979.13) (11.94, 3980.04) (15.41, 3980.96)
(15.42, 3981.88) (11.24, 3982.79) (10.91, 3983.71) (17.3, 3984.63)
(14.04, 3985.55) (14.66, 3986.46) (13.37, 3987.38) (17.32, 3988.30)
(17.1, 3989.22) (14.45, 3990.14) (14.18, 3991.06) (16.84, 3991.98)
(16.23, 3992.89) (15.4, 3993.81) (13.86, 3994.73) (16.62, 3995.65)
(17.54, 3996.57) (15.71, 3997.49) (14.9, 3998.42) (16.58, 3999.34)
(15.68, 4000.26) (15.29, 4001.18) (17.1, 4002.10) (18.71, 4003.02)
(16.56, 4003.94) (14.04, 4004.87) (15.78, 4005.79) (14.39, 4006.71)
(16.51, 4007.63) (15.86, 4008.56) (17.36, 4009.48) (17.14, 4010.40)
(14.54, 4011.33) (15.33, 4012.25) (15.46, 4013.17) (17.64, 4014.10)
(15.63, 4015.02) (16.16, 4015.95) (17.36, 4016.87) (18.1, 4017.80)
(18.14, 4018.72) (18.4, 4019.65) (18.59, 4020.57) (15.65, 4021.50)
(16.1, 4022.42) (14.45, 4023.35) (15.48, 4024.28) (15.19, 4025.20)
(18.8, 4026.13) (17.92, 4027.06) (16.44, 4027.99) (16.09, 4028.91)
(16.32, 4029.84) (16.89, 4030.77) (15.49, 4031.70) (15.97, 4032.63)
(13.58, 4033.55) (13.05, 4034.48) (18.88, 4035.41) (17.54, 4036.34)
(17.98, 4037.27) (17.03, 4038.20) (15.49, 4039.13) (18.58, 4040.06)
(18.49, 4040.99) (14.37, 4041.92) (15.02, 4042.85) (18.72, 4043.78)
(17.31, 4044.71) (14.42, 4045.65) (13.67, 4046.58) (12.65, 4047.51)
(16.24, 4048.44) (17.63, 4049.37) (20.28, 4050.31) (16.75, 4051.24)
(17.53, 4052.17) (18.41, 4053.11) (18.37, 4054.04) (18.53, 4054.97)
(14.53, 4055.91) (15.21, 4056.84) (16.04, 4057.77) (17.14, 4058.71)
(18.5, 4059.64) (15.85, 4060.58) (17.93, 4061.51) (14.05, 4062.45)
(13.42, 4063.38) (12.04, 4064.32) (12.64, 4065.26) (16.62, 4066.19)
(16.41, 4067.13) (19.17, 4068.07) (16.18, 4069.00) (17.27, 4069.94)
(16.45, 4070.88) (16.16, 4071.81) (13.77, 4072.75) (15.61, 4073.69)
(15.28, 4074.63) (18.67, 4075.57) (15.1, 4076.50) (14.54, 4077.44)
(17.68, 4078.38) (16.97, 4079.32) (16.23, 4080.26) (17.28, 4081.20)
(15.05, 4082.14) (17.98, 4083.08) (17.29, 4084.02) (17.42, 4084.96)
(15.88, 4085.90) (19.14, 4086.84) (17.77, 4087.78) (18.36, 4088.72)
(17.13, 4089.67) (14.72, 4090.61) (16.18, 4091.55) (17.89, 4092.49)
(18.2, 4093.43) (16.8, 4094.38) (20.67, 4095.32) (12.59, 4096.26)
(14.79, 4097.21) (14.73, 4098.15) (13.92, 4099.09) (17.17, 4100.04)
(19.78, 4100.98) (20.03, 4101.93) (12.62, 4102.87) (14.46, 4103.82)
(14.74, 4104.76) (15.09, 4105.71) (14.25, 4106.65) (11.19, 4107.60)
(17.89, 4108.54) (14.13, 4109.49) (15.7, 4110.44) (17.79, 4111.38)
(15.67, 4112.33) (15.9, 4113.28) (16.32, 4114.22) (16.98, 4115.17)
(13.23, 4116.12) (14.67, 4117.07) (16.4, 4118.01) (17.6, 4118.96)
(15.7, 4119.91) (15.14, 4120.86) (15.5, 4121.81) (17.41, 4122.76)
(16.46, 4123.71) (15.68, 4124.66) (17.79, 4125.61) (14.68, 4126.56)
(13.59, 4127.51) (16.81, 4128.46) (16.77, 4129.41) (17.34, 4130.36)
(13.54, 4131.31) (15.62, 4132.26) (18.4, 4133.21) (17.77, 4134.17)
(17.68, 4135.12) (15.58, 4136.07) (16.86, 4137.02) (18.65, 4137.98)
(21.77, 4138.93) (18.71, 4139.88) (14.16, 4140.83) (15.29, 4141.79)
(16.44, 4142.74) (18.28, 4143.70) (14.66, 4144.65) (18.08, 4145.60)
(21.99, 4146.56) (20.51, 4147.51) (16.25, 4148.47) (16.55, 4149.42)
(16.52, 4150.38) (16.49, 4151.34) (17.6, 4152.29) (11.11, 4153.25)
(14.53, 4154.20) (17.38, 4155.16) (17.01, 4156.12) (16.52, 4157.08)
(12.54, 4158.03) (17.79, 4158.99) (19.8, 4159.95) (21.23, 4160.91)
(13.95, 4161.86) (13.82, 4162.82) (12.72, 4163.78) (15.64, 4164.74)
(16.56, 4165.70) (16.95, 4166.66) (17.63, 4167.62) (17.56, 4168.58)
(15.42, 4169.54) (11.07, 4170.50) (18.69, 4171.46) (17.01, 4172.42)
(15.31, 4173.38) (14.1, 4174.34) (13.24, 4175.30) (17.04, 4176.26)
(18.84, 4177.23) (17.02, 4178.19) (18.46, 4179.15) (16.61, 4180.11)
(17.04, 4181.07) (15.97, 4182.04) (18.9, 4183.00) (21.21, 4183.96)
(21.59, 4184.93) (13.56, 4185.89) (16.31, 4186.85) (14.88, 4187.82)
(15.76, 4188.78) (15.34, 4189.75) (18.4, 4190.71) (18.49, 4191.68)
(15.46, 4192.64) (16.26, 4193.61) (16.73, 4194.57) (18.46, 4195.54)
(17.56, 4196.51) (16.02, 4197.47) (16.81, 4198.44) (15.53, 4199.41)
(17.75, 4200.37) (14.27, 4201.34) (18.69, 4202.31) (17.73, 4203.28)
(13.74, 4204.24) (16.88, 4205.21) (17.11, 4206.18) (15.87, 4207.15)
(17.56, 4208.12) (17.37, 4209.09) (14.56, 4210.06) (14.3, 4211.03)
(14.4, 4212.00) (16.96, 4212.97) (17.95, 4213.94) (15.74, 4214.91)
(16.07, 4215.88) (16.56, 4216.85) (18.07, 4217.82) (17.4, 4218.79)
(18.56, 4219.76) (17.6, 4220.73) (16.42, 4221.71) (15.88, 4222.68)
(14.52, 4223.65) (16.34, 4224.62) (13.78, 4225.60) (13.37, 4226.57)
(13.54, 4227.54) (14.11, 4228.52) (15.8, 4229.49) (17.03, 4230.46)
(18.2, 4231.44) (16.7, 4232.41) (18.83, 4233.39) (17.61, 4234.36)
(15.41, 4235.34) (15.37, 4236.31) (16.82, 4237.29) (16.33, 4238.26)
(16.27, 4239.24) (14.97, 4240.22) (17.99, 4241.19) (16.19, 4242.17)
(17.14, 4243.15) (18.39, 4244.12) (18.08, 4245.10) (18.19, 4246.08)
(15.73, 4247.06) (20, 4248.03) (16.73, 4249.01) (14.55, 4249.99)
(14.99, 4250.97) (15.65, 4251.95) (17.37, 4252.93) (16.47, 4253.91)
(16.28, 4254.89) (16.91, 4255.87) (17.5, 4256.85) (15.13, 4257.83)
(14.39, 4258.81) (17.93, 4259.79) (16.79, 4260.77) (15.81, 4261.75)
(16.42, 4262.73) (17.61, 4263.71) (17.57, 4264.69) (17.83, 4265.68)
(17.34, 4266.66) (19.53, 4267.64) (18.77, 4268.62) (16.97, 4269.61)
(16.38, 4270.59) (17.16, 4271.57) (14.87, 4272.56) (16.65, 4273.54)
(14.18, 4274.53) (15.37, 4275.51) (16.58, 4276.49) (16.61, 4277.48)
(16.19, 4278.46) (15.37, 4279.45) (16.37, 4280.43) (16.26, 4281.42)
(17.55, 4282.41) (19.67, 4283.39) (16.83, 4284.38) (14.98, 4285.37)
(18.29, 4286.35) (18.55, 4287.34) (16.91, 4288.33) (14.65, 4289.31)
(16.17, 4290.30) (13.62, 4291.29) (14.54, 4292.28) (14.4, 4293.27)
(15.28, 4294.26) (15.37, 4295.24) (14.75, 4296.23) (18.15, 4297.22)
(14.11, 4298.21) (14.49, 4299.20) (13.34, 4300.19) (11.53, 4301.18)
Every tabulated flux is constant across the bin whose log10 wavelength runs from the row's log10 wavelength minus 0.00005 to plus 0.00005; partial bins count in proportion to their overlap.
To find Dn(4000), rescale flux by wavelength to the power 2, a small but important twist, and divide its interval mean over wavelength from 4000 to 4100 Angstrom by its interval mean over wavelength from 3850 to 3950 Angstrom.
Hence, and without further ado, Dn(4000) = 1.33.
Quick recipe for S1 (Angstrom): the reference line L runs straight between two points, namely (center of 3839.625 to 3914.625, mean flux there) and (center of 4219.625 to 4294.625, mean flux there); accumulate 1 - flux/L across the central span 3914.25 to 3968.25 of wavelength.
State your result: 6.3 Angstrom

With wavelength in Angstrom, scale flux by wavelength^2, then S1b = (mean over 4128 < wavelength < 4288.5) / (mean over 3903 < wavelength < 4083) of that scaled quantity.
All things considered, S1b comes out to 1.26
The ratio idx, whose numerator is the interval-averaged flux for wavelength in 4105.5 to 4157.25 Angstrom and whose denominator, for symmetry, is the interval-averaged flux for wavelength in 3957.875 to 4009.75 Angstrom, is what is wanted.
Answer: 1.2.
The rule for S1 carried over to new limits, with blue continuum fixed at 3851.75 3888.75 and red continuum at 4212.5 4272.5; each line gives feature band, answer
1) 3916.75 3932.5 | 1.4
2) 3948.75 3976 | 4.6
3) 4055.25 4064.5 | -0.3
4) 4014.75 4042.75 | -3.3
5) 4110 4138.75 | -1.2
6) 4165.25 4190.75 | -0.9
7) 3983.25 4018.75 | -3.1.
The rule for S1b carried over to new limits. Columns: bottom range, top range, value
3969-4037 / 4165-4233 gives 1.19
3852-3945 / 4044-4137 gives 1.34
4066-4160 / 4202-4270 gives 1.07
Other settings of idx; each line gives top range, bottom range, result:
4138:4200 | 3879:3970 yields 1.30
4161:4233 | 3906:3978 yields 1.30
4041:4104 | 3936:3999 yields 1.24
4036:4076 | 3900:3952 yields 1.23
